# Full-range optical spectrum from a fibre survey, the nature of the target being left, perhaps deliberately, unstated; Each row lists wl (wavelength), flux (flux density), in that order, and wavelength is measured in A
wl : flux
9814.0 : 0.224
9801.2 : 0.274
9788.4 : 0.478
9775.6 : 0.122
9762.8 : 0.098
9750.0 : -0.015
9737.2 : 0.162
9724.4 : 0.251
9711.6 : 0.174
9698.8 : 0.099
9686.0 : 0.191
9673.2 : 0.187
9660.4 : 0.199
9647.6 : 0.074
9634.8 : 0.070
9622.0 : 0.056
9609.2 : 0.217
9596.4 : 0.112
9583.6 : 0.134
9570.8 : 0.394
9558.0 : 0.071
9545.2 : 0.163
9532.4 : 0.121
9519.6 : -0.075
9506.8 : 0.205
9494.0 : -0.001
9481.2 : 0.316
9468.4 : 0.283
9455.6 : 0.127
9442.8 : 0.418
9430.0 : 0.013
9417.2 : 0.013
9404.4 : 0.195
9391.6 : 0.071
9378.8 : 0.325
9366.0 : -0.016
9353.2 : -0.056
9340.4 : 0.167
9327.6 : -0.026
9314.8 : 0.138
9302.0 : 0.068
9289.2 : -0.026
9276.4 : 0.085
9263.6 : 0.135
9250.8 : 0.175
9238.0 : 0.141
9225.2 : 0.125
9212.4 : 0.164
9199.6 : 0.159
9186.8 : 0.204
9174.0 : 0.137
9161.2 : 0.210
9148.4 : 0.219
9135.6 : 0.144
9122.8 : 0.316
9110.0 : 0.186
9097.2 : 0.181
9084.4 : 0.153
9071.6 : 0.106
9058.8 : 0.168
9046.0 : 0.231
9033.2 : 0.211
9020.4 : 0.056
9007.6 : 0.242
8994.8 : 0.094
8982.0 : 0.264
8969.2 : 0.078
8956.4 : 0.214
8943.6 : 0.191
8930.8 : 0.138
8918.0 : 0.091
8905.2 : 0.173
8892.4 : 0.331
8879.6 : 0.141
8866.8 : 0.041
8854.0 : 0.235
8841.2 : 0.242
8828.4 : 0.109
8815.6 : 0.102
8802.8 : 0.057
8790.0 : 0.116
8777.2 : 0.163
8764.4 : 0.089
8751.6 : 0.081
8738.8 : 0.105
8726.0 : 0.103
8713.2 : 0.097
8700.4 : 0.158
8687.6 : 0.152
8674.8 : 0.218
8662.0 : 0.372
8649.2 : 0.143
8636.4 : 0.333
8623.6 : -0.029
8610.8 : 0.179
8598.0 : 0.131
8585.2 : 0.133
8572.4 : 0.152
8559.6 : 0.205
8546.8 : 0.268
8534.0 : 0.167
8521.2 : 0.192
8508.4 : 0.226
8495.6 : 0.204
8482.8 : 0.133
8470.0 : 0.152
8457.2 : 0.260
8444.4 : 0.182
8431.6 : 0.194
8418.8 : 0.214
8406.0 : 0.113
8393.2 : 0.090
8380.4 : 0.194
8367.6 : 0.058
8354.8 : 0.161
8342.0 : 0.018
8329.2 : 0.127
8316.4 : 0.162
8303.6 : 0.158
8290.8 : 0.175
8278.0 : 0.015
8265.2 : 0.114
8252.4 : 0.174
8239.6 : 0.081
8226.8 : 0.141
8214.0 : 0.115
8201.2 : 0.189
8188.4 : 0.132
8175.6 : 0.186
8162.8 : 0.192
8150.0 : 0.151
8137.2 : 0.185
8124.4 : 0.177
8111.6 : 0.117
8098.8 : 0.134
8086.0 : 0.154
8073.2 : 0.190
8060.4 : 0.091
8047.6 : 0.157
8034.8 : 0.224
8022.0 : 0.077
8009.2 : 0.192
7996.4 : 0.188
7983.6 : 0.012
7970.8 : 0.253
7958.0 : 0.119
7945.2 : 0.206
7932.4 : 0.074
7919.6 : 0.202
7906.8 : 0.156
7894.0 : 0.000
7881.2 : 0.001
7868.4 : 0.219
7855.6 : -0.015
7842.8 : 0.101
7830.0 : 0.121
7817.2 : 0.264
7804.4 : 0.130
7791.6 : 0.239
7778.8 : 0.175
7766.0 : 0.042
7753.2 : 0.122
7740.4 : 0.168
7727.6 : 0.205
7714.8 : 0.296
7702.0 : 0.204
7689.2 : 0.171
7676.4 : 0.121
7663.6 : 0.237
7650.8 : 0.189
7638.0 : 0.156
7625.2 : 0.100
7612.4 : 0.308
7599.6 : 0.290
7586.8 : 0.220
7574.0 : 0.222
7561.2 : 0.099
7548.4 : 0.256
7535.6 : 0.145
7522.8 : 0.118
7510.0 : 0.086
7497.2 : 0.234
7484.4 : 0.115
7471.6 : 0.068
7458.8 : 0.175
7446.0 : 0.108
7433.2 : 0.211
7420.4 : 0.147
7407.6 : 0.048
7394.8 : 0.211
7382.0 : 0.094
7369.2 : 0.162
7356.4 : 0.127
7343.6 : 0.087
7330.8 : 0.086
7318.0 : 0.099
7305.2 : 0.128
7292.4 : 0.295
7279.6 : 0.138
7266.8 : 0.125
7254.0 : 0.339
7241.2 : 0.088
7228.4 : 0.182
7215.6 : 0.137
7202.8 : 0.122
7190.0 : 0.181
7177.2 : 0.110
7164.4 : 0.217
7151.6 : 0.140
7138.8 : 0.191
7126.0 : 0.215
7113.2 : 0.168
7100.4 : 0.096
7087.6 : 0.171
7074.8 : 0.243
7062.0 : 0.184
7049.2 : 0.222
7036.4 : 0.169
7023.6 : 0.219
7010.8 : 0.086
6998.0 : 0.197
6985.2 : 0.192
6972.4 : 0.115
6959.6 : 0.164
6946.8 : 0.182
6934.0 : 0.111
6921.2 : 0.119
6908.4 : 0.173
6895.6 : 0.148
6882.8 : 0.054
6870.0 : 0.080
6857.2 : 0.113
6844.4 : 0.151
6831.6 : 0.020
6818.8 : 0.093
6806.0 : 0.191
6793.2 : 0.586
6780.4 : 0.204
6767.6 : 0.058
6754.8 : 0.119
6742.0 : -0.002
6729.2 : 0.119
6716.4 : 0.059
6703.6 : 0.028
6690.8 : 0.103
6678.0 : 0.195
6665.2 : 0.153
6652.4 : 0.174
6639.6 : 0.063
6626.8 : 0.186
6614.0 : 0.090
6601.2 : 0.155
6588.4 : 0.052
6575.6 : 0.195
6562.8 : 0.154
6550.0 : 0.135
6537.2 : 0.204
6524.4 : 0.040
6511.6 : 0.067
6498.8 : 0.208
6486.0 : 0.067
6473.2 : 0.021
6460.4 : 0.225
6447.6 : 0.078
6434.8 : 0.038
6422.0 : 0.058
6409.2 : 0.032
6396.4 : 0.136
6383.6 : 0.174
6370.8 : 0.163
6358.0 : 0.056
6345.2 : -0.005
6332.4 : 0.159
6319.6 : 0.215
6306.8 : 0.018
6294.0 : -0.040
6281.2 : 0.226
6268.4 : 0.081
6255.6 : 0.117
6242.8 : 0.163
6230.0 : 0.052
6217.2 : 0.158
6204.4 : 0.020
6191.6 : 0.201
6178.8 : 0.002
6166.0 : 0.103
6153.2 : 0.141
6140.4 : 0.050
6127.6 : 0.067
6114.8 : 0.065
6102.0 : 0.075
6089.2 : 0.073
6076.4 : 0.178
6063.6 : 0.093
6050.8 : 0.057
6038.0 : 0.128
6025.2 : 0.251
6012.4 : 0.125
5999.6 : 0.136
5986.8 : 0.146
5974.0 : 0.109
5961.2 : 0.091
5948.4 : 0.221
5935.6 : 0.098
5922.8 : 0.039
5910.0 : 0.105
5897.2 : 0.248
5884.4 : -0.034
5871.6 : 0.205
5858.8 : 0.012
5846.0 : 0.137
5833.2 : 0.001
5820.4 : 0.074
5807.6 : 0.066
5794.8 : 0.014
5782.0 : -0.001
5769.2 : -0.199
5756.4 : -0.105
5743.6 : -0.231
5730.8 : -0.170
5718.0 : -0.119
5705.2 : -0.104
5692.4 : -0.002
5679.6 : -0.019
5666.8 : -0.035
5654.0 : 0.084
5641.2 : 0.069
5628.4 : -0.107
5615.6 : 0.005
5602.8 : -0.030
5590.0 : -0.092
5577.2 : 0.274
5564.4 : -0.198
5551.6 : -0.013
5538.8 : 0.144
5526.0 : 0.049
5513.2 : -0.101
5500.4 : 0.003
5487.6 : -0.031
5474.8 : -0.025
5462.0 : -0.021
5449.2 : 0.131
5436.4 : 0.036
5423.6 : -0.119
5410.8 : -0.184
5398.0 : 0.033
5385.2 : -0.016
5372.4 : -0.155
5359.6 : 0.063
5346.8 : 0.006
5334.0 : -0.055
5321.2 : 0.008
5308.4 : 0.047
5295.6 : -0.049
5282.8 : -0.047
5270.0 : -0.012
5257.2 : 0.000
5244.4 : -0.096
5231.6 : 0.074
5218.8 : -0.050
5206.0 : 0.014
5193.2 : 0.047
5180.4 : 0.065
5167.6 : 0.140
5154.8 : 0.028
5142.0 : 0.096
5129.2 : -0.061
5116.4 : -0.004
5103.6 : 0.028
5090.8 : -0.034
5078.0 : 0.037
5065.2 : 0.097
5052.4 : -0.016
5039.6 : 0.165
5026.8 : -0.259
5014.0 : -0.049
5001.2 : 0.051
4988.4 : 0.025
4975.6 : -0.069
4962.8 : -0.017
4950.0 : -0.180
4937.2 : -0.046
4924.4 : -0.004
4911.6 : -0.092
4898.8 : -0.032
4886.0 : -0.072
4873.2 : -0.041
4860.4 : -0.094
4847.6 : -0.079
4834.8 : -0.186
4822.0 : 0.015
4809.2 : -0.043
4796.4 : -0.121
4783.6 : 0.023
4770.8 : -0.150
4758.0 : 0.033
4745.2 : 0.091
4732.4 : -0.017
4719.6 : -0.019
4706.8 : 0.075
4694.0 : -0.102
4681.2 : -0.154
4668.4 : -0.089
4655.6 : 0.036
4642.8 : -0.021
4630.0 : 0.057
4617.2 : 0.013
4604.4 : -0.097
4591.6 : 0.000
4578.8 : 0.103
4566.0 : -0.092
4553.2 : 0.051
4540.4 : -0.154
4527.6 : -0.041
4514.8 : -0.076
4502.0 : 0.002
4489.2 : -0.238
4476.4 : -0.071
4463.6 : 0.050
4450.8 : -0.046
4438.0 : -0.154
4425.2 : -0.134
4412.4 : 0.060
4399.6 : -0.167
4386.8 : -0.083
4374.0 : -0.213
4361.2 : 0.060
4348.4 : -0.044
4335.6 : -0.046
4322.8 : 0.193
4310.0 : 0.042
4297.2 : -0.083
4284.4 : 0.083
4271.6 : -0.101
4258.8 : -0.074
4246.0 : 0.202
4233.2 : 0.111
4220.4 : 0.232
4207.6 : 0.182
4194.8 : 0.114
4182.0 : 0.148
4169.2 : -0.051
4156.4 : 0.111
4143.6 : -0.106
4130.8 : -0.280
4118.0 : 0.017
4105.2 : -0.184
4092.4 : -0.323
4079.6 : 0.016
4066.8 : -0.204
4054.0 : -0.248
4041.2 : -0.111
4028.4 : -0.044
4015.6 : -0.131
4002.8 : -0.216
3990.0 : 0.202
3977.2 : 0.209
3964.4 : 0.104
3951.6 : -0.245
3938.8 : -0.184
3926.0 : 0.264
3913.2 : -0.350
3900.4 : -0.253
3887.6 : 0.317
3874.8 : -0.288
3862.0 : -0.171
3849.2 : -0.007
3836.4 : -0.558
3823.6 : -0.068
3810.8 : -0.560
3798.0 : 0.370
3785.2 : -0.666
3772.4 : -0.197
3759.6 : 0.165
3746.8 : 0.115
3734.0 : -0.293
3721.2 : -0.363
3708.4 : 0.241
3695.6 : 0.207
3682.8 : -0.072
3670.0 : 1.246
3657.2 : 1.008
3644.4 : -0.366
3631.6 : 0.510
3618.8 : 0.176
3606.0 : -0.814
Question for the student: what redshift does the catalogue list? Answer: 0.821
